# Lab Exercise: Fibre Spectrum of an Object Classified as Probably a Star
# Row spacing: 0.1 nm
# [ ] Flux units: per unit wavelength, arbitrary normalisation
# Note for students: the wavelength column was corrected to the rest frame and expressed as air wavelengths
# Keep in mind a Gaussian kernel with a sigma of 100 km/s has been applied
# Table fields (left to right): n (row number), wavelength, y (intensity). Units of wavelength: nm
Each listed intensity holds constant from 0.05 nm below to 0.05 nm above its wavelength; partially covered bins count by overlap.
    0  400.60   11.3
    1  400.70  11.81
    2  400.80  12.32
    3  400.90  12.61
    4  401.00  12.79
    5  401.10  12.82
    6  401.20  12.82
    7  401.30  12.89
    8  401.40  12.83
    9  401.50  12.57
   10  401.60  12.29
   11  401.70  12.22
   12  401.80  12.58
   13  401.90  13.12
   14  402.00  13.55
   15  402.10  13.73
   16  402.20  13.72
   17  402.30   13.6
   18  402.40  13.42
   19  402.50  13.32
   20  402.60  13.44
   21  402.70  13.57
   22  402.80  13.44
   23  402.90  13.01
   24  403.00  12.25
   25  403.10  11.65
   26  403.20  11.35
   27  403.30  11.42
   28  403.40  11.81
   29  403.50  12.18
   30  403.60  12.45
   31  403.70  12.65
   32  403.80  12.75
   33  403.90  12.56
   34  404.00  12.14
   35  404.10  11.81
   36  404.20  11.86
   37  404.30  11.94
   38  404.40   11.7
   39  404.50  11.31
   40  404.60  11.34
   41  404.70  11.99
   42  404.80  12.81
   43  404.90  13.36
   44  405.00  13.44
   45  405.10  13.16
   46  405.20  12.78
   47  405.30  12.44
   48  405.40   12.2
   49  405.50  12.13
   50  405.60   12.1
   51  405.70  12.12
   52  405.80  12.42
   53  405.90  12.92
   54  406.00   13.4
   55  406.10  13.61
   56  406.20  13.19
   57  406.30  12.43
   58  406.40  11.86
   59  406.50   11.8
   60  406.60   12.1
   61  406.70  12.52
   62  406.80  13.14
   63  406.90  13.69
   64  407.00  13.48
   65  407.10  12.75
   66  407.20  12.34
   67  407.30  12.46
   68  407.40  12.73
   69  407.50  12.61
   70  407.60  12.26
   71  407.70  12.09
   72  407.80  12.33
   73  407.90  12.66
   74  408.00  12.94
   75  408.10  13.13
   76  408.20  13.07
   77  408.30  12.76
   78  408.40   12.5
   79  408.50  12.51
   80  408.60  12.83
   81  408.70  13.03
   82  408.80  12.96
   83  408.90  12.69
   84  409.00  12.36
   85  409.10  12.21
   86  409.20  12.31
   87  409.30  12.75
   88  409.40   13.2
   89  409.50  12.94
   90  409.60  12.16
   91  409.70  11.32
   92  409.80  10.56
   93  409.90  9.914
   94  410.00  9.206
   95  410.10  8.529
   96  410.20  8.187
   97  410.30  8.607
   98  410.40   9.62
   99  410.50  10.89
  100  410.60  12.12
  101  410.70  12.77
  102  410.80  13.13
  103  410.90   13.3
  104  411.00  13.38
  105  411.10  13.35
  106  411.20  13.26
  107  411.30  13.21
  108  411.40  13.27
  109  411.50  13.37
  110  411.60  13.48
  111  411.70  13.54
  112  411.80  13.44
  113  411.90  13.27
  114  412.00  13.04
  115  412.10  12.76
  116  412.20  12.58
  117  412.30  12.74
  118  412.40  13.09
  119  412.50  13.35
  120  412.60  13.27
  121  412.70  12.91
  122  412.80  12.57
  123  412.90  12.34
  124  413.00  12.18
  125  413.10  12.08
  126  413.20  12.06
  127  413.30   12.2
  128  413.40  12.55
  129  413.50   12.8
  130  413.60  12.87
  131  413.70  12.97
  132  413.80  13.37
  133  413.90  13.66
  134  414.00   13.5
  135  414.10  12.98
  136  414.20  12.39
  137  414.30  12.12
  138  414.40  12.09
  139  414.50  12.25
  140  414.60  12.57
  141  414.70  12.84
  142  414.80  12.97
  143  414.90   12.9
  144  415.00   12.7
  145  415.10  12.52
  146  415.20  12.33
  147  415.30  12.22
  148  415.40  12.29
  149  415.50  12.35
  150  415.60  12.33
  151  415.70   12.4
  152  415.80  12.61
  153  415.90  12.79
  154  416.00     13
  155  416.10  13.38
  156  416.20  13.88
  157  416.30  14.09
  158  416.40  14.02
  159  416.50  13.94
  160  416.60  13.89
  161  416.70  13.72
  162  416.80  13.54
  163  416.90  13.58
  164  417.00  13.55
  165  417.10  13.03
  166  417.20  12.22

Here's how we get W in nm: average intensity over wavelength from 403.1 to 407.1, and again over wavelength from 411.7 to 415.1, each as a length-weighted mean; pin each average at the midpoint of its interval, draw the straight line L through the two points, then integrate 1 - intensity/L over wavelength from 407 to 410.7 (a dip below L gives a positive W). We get 0.20 nm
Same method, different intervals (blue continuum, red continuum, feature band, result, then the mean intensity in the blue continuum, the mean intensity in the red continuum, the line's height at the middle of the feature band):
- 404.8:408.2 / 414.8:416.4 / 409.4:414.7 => 0.19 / 12.7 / 12.8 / 12.8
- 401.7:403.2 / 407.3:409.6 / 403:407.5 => 0.16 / 13.1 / 12.7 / 12.9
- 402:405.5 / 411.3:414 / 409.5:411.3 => 0.22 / 12.6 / 12.9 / 12.8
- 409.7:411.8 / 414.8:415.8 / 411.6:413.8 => -0.14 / 11.7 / 12.5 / 12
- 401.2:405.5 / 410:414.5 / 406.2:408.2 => -0.02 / 12.6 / 12.4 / 12.5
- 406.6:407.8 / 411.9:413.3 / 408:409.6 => -0.01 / 12.7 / 12.7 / 12.7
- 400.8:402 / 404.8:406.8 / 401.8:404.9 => 0.03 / 12.7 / 12.6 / 12.7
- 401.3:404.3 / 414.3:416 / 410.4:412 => -0.05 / 12.7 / 12.5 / 12.6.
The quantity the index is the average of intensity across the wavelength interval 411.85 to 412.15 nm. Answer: 13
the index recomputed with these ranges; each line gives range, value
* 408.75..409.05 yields 12.7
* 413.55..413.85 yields 13.1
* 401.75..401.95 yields 12.8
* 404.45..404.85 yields 11.9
